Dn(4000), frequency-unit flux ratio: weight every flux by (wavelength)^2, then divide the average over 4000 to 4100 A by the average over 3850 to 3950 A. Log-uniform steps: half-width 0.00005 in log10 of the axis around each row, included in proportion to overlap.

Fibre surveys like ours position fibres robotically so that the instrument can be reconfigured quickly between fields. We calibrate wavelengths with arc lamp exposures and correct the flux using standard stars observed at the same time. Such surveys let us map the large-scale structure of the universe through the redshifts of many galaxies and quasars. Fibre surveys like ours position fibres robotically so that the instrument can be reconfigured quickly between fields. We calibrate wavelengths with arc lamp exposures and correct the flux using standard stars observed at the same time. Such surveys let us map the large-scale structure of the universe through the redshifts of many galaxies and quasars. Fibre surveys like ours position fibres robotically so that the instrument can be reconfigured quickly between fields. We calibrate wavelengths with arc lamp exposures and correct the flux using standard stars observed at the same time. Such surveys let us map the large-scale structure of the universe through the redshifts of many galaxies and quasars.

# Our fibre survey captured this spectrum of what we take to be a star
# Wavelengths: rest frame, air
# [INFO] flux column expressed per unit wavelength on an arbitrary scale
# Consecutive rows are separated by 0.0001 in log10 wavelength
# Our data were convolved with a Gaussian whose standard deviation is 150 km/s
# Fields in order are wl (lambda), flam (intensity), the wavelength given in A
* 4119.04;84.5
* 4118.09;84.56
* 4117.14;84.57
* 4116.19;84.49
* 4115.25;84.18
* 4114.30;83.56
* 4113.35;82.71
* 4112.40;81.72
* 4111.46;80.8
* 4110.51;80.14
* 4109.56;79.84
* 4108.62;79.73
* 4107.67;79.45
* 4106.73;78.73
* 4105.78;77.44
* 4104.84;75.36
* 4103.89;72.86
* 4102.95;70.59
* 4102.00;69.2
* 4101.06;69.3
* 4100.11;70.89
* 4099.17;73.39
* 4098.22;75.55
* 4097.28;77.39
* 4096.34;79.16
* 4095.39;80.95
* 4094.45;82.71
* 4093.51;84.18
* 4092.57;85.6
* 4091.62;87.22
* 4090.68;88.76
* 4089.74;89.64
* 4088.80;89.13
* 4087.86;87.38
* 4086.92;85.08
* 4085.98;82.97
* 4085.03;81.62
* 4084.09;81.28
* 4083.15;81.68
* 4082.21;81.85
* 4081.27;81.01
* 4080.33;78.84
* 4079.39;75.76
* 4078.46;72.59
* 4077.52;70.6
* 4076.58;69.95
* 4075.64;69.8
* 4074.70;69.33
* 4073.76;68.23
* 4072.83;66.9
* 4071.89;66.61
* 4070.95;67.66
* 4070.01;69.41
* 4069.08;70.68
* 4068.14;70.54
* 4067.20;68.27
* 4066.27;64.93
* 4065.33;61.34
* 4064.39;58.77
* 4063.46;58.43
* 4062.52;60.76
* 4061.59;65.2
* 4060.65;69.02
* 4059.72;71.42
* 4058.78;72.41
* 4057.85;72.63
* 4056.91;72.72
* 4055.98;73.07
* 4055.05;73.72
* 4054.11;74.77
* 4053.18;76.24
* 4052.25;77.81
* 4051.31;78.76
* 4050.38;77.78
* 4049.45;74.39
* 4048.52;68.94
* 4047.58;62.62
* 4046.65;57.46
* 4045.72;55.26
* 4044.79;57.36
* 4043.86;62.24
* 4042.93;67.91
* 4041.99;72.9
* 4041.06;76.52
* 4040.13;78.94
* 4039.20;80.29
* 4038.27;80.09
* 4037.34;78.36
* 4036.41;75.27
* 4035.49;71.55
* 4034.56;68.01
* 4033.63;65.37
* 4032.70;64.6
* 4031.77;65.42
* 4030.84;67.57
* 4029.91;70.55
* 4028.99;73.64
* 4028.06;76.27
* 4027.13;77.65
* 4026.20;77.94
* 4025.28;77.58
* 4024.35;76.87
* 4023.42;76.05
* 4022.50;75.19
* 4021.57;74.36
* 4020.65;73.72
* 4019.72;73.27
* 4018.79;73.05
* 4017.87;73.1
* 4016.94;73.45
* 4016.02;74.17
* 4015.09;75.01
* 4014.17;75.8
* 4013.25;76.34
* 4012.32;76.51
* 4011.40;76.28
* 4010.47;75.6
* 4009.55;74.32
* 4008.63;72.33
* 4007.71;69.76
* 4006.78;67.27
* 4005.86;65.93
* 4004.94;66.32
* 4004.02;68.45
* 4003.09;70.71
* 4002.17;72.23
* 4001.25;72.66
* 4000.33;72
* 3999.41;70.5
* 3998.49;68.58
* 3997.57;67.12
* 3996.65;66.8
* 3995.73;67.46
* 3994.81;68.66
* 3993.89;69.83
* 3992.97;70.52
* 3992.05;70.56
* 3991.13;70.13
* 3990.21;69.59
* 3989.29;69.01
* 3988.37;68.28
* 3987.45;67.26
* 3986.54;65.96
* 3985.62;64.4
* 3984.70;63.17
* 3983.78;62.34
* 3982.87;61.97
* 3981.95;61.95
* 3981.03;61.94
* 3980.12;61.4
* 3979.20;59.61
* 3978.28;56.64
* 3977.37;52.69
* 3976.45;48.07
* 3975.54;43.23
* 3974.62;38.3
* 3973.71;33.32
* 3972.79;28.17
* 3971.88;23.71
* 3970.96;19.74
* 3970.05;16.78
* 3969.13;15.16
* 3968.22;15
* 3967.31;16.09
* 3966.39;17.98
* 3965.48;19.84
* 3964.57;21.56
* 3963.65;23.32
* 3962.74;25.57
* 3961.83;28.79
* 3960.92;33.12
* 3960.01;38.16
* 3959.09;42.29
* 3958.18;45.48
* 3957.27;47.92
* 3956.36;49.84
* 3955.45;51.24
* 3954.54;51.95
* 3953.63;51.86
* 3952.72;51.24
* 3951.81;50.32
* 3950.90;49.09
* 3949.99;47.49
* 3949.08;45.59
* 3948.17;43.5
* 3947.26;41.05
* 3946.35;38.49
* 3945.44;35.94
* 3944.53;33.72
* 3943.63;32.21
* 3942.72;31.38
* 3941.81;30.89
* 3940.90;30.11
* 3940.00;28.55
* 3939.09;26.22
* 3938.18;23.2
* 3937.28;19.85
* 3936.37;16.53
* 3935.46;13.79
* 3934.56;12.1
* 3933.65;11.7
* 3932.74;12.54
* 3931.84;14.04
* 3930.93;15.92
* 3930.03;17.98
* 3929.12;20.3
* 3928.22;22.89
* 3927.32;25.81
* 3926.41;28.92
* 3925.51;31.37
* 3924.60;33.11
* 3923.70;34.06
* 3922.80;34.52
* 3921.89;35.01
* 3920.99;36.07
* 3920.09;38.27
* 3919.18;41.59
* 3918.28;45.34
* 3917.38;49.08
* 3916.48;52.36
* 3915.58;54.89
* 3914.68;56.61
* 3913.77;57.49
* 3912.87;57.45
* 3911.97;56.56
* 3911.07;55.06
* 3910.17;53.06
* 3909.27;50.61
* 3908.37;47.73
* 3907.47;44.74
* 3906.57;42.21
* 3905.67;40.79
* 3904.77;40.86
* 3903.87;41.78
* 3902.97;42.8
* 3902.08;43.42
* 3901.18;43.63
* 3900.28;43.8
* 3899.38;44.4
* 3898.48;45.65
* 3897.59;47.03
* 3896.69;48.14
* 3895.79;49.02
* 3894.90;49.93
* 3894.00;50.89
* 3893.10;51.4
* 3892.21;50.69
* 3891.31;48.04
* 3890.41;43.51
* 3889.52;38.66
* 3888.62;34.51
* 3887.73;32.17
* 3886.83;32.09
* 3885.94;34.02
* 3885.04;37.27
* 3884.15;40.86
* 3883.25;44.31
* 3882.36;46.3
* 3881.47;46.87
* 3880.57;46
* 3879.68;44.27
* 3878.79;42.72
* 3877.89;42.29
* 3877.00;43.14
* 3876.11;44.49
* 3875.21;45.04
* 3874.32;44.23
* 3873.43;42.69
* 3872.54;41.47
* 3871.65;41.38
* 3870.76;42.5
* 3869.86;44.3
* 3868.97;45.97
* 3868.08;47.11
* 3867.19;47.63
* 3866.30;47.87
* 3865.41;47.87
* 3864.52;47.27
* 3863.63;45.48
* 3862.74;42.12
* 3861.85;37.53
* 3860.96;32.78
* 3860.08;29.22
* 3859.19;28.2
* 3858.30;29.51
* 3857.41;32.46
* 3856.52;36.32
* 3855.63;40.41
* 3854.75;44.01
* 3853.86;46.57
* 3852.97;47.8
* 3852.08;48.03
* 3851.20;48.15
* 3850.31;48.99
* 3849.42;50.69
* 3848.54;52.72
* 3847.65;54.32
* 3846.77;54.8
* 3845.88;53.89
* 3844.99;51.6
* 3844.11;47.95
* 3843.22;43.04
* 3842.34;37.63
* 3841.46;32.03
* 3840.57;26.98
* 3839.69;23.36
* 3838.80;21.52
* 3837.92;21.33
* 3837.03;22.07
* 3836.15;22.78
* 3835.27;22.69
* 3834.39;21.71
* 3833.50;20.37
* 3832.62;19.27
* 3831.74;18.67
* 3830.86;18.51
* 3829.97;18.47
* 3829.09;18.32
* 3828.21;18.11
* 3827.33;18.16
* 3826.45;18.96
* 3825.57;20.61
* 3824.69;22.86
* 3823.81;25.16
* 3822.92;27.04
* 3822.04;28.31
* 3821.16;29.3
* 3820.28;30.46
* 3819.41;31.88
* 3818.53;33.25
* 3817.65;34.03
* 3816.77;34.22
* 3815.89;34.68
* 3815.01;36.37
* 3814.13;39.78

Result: 2.01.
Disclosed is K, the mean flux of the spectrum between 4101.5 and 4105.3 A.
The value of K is 71.9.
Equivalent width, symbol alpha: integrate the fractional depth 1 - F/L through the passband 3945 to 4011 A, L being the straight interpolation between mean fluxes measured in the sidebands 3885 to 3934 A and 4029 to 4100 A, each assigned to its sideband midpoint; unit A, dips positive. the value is 4.3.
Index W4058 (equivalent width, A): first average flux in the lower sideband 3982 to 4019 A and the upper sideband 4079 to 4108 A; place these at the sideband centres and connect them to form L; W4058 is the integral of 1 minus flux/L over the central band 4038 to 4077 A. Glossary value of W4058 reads 3.44 A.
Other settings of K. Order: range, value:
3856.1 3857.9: 34.2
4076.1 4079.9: 72.4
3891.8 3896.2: 50.5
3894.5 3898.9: 48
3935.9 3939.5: 21.3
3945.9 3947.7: 39.7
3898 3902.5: 44.2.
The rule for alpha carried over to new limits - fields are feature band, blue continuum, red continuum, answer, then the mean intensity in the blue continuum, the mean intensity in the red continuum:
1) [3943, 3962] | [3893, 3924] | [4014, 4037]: 4.39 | 46.5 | 73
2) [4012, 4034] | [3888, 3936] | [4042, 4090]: -3.78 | 39.6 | 71.8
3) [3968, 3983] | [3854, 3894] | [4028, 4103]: 4.51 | 41.7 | 73.1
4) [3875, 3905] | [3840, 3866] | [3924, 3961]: -3.86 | 42.6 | 32.9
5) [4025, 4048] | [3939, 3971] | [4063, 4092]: -3.46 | 34.9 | 74.7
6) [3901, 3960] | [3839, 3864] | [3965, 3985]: 3.41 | 41.5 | 39.7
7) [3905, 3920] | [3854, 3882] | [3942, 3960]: -2.45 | 41.8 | 43.9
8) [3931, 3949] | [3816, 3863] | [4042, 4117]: 8.64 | 32.8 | 74.5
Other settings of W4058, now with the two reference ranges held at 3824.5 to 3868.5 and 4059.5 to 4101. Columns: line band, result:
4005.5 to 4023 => -2.73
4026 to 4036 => -0.63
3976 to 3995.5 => -1.74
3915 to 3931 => 4.32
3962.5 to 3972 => 6.21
